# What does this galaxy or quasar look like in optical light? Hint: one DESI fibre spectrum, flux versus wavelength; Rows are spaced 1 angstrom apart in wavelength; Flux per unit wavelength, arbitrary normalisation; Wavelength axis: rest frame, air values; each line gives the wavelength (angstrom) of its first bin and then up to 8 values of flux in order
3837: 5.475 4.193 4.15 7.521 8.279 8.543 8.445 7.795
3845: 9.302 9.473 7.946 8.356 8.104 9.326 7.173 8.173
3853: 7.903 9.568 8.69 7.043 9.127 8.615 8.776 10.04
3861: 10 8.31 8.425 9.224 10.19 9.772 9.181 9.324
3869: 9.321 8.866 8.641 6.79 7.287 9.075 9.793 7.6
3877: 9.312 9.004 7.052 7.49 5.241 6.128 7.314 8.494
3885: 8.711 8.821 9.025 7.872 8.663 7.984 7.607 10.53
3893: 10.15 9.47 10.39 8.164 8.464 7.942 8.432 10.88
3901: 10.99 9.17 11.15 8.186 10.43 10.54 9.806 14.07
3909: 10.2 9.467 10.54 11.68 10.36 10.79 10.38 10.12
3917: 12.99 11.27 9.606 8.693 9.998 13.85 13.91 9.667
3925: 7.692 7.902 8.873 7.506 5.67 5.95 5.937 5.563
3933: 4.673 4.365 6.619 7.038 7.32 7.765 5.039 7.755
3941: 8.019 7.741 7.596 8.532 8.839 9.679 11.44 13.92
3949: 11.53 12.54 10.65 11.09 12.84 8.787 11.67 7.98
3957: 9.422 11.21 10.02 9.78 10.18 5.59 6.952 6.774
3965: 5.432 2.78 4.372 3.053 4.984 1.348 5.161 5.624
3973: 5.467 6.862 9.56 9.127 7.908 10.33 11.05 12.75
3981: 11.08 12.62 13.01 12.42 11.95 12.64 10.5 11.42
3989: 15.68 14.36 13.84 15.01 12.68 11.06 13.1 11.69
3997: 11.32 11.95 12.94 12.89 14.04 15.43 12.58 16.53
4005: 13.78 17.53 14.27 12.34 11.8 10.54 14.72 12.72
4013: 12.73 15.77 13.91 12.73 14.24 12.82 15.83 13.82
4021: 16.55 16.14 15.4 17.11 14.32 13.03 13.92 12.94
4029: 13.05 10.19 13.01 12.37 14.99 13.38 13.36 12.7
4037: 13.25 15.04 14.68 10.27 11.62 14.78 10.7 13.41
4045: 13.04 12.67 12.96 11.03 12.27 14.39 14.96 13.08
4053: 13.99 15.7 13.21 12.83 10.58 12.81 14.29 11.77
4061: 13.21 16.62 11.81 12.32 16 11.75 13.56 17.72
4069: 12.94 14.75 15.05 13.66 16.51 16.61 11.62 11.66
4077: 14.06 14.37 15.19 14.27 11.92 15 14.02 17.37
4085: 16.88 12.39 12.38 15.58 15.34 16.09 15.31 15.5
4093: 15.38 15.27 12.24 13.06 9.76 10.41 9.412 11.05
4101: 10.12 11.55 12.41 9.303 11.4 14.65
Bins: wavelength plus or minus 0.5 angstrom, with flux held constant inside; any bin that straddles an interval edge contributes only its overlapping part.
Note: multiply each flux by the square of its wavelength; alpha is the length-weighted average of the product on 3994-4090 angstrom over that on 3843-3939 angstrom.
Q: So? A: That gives 1.7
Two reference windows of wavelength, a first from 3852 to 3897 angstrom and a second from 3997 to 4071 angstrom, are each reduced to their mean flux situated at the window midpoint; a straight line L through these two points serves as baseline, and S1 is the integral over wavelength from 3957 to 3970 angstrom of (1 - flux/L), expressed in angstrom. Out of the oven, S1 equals 5.4 angstrom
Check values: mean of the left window 8.61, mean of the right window 13.6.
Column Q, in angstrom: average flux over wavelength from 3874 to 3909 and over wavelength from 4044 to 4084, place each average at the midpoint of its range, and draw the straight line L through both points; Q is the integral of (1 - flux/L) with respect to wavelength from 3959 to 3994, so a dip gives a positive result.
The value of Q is 6.7 angstrom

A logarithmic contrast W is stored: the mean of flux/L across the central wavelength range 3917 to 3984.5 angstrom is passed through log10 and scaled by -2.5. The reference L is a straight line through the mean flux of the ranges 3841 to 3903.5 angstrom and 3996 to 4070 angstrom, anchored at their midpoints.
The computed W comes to 0.28 mag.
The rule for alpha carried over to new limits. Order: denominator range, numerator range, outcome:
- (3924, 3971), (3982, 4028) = 1.79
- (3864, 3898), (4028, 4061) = 1.66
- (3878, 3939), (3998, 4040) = 1.64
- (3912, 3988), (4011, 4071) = 1.61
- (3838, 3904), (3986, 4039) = 1.71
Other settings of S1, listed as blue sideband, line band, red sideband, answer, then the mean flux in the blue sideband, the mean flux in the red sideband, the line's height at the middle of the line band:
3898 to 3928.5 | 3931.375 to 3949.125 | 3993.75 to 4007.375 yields 5.4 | 10.3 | 13.5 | 11.3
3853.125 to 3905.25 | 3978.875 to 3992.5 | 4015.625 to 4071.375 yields -1.0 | 8.77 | 13.6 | 11.9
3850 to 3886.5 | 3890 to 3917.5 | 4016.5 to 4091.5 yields -1.6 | 8.47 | 13.8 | 9.5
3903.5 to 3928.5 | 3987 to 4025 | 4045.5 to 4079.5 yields -4.2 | 10.3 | 13.7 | 12.4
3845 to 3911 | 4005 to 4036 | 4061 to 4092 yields -2.4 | 8.9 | 14.4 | 12.9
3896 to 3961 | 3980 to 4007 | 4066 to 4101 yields -4.4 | 9.41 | 13.9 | 11.3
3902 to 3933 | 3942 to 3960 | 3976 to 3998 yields 0.8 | 9.67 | 12.1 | 10.9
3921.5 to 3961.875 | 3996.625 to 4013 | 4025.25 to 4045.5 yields -2.5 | 8.88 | 13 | 11.7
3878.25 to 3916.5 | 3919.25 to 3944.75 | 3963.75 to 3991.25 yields 3.8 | 9.28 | 8.98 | 9.15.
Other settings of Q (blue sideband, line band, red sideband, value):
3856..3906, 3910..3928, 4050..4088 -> -1.0 angstrom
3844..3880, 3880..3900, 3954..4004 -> 1.3 angstrom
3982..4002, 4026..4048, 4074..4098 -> 0.8 angstrom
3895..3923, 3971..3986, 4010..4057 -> 2.8 angstrom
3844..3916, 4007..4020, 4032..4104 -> -1.3 angstrom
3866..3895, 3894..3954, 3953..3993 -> -3.6 angstrom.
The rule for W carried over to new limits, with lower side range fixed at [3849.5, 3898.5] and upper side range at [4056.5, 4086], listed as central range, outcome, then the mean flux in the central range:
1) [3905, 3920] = -0.12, 10.8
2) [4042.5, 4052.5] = 0.05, 12.9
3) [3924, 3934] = 0.45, 6.68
